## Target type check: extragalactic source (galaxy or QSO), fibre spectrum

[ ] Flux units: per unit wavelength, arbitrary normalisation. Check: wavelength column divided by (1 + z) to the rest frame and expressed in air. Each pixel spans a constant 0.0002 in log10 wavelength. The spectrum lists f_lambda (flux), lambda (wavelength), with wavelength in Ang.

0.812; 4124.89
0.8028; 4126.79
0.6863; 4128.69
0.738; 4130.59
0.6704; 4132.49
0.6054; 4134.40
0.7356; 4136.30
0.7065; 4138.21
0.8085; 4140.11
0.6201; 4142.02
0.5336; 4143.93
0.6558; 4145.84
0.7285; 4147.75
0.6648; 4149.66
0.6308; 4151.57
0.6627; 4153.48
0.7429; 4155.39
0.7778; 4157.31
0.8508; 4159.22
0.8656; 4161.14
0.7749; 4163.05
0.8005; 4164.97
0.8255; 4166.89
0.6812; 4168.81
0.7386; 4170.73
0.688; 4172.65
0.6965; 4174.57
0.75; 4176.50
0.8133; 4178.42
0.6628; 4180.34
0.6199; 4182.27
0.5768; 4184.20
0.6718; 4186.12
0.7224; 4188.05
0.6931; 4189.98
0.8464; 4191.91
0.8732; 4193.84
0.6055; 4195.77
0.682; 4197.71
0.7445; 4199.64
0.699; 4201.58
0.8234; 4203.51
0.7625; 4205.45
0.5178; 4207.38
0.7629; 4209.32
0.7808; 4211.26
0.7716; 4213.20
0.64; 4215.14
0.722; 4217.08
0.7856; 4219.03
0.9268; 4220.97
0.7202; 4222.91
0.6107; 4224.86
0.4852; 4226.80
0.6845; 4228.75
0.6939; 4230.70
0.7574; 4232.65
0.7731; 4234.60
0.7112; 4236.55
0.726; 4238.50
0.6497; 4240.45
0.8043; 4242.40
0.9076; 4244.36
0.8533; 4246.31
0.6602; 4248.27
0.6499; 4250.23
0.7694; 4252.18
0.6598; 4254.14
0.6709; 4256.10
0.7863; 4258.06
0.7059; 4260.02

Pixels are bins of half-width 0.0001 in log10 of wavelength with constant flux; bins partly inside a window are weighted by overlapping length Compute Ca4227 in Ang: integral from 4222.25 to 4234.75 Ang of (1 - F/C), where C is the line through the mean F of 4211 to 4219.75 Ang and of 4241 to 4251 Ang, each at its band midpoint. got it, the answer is 1.4 Ang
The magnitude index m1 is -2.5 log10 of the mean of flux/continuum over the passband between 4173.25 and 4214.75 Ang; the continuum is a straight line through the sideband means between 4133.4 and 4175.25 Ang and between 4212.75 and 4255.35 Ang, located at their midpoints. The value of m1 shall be 0.01 mag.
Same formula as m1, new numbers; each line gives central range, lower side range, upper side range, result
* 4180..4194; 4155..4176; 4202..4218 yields 0.067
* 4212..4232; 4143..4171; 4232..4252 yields 0.059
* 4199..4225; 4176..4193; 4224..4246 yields -0.039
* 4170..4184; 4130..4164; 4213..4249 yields 0.023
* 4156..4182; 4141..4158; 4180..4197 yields -0.116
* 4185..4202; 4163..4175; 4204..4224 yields 0.023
